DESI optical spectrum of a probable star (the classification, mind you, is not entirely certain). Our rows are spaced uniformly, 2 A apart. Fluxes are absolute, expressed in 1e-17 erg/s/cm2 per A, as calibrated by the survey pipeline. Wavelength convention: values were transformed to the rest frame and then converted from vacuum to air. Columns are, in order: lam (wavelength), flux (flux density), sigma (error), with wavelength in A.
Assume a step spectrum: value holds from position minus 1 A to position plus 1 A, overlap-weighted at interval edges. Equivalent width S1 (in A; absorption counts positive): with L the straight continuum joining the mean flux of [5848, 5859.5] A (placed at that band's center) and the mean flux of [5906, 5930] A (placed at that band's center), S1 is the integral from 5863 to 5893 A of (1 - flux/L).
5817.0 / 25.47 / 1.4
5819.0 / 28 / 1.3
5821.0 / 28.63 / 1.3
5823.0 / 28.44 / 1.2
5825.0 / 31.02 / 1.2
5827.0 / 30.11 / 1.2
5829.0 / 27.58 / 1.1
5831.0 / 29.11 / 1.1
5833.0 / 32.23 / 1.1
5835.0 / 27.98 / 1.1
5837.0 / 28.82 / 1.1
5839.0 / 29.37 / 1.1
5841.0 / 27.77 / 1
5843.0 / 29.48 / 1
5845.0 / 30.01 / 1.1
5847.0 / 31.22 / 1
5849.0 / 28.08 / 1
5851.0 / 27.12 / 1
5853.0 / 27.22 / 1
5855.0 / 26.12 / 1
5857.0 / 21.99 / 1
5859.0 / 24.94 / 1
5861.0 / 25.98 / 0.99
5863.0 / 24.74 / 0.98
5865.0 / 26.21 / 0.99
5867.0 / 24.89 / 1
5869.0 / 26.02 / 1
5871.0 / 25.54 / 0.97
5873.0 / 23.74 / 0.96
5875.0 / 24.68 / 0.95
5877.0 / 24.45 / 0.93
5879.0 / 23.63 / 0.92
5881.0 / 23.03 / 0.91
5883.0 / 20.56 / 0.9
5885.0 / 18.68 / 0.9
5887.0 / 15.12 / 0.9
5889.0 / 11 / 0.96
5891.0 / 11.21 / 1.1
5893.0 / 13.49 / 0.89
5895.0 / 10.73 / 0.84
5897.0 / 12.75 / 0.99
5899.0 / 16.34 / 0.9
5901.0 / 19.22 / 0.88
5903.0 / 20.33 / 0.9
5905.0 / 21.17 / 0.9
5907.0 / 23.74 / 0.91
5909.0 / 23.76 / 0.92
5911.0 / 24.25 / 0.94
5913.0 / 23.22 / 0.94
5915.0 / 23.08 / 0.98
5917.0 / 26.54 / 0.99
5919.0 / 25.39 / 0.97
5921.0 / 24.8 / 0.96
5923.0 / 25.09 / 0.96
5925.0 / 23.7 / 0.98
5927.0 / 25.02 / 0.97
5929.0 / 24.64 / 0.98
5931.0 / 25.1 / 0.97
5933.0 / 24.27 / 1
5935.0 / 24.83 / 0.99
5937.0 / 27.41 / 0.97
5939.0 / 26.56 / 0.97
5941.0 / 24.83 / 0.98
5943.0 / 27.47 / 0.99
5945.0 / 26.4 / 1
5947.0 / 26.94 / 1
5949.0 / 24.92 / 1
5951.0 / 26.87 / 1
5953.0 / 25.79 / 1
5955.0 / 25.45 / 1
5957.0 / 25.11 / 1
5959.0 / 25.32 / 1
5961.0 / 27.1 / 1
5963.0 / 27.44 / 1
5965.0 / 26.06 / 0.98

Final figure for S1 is 5.0 A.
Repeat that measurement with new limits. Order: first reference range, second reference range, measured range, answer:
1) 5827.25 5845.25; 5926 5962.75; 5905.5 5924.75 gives 1.73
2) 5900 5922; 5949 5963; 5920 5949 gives -0.96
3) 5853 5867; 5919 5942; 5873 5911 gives 9.53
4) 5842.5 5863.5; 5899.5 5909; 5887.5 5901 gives 5.49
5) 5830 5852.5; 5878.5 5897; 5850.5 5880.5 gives -4.09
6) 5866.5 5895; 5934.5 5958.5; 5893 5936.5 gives 2.11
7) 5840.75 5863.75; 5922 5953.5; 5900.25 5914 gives 2.02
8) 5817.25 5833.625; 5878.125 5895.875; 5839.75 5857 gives -2.56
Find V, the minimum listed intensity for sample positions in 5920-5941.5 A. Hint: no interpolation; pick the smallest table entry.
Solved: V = 23.7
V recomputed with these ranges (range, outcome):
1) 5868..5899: 10.73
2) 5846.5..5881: 21.99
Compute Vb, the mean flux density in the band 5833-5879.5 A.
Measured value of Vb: 26.7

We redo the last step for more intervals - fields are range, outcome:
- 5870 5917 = 19.9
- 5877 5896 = 16.8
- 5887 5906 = 15.1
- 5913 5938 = 24.9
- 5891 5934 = 21.5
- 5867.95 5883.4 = 24.1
